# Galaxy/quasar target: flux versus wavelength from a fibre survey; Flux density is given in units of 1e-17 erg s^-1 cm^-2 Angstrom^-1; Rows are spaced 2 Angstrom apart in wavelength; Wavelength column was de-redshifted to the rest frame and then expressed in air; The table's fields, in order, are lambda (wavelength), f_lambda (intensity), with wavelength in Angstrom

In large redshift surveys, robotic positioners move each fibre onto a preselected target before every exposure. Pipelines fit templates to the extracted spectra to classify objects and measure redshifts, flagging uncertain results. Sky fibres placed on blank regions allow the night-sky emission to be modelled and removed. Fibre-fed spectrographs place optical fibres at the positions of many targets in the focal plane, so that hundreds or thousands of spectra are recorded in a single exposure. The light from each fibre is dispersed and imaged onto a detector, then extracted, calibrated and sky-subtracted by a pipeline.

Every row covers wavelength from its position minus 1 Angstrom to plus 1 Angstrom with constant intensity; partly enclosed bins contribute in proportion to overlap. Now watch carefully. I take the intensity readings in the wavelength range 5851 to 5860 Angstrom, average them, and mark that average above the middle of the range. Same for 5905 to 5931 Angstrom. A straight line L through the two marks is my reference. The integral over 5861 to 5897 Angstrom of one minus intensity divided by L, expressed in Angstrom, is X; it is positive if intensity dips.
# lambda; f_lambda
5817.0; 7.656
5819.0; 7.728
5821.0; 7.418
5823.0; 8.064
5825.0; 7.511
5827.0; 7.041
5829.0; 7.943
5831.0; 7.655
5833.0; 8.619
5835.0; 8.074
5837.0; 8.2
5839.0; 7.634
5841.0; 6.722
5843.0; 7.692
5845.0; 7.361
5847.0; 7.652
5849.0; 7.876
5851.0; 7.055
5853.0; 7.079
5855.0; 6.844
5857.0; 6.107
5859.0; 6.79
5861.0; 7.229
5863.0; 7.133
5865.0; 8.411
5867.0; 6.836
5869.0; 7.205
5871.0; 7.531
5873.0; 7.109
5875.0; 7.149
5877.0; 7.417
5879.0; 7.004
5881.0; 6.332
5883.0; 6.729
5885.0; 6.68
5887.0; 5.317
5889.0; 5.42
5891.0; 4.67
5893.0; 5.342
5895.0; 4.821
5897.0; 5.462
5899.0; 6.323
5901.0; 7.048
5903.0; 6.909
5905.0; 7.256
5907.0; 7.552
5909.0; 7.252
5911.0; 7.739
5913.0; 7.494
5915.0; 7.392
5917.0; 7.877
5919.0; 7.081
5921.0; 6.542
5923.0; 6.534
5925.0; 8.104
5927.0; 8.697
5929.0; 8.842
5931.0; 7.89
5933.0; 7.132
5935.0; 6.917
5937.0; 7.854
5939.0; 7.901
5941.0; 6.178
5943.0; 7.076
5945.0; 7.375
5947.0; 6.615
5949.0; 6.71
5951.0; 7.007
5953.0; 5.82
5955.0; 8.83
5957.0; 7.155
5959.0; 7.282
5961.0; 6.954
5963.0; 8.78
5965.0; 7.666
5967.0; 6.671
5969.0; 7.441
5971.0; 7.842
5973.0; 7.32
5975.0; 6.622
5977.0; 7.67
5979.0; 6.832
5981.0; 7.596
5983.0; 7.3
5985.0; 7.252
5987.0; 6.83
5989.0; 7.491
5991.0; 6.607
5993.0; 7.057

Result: 2.6 Angstrom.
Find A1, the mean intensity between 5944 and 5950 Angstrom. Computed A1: 6.9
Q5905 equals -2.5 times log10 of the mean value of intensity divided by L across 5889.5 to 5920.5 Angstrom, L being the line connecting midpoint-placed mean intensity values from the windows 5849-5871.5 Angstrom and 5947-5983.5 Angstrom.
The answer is 0.085 mag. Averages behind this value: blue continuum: 7.14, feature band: 6.66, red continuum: 7.29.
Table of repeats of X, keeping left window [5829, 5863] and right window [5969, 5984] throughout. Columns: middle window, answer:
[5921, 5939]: -0.8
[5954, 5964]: -0.6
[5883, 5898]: 3.9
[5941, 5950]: 0.6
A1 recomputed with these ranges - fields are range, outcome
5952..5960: 7.27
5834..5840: 7.97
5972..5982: 7.21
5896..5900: 5.89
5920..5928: 7.47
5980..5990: 7.29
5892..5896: 5.08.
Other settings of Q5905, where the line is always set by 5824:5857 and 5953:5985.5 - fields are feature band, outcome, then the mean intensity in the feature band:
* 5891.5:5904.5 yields 0.240 mag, 5.98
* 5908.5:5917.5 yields -0.014 mag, 7.55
